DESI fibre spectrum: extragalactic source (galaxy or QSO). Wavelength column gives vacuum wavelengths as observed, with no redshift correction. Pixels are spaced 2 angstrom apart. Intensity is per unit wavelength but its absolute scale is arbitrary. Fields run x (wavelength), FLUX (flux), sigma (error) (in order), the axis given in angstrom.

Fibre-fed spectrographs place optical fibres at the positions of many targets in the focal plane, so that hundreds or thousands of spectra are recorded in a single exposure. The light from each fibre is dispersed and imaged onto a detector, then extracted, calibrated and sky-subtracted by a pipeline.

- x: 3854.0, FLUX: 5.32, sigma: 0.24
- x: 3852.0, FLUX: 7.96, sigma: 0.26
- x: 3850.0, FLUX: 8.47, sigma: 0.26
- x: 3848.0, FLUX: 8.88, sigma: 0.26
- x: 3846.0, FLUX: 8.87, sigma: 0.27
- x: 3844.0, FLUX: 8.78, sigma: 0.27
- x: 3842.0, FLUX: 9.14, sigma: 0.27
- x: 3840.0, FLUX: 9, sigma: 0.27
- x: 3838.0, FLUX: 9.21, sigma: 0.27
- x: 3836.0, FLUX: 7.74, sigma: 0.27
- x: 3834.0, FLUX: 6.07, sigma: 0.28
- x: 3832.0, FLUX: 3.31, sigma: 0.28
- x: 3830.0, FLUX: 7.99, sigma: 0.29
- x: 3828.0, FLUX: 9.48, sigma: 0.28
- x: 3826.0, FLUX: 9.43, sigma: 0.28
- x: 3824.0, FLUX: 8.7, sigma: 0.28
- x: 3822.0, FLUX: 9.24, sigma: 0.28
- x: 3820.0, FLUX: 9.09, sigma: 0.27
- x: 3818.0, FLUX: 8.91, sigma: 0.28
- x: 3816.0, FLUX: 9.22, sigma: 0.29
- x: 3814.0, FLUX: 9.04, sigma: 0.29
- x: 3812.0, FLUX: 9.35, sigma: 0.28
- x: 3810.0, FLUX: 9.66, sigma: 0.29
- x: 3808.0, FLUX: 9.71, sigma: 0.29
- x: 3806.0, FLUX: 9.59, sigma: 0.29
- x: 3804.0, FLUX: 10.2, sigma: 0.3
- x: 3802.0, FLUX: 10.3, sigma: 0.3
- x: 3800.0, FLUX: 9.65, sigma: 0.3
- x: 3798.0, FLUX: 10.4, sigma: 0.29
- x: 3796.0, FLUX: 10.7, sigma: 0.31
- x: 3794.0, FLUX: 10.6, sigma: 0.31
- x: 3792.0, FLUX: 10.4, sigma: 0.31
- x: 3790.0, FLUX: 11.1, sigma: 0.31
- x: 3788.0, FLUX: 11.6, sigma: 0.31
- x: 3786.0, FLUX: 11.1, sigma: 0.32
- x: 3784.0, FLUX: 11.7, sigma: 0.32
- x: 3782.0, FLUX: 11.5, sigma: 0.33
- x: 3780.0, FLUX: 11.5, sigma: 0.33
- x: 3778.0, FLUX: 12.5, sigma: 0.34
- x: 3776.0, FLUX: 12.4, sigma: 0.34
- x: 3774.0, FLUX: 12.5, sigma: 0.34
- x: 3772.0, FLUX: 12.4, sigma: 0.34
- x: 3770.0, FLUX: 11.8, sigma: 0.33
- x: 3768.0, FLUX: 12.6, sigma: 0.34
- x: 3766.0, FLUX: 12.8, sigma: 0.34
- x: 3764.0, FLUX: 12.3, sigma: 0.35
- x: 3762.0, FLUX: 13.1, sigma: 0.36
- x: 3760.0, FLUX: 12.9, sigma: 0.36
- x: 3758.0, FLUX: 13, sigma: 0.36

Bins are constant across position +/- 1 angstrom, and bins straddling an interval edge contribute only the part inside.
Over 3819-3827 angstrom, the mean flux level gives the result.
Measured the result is 9.11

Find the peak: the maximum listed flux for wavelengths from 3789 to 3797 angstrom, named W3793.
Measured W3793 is 11.1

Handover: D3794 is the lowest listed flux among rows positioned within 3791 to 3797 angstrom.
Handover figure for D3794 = 10.4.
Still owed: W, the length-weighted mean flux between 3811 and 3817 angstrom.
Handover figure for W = 9.2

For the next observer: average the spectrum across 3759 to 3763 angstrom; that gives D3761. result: 13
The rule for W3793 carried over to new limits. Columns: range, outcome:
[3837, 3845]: 9.21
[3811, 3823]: 9.35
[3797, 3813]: 10.4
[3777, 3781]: 12.5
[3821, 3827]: 9.43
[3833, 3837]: 7.74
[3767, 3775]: 12.6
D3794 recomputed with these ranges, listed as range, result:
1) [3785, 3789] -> 11.1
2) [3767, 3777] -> 11.8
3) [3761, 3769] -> 12.3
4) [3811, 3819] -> 8.91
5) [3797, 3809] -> 9.59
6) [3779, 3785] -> 11.5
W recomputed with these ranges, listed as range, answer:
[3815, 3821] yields 9.07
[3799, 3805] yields 10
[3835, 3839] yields 8.48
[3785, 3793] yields 11.1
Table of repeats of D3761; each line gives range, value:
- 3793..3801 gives 10.3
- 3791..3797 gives 10.6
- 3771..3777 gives 12.4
